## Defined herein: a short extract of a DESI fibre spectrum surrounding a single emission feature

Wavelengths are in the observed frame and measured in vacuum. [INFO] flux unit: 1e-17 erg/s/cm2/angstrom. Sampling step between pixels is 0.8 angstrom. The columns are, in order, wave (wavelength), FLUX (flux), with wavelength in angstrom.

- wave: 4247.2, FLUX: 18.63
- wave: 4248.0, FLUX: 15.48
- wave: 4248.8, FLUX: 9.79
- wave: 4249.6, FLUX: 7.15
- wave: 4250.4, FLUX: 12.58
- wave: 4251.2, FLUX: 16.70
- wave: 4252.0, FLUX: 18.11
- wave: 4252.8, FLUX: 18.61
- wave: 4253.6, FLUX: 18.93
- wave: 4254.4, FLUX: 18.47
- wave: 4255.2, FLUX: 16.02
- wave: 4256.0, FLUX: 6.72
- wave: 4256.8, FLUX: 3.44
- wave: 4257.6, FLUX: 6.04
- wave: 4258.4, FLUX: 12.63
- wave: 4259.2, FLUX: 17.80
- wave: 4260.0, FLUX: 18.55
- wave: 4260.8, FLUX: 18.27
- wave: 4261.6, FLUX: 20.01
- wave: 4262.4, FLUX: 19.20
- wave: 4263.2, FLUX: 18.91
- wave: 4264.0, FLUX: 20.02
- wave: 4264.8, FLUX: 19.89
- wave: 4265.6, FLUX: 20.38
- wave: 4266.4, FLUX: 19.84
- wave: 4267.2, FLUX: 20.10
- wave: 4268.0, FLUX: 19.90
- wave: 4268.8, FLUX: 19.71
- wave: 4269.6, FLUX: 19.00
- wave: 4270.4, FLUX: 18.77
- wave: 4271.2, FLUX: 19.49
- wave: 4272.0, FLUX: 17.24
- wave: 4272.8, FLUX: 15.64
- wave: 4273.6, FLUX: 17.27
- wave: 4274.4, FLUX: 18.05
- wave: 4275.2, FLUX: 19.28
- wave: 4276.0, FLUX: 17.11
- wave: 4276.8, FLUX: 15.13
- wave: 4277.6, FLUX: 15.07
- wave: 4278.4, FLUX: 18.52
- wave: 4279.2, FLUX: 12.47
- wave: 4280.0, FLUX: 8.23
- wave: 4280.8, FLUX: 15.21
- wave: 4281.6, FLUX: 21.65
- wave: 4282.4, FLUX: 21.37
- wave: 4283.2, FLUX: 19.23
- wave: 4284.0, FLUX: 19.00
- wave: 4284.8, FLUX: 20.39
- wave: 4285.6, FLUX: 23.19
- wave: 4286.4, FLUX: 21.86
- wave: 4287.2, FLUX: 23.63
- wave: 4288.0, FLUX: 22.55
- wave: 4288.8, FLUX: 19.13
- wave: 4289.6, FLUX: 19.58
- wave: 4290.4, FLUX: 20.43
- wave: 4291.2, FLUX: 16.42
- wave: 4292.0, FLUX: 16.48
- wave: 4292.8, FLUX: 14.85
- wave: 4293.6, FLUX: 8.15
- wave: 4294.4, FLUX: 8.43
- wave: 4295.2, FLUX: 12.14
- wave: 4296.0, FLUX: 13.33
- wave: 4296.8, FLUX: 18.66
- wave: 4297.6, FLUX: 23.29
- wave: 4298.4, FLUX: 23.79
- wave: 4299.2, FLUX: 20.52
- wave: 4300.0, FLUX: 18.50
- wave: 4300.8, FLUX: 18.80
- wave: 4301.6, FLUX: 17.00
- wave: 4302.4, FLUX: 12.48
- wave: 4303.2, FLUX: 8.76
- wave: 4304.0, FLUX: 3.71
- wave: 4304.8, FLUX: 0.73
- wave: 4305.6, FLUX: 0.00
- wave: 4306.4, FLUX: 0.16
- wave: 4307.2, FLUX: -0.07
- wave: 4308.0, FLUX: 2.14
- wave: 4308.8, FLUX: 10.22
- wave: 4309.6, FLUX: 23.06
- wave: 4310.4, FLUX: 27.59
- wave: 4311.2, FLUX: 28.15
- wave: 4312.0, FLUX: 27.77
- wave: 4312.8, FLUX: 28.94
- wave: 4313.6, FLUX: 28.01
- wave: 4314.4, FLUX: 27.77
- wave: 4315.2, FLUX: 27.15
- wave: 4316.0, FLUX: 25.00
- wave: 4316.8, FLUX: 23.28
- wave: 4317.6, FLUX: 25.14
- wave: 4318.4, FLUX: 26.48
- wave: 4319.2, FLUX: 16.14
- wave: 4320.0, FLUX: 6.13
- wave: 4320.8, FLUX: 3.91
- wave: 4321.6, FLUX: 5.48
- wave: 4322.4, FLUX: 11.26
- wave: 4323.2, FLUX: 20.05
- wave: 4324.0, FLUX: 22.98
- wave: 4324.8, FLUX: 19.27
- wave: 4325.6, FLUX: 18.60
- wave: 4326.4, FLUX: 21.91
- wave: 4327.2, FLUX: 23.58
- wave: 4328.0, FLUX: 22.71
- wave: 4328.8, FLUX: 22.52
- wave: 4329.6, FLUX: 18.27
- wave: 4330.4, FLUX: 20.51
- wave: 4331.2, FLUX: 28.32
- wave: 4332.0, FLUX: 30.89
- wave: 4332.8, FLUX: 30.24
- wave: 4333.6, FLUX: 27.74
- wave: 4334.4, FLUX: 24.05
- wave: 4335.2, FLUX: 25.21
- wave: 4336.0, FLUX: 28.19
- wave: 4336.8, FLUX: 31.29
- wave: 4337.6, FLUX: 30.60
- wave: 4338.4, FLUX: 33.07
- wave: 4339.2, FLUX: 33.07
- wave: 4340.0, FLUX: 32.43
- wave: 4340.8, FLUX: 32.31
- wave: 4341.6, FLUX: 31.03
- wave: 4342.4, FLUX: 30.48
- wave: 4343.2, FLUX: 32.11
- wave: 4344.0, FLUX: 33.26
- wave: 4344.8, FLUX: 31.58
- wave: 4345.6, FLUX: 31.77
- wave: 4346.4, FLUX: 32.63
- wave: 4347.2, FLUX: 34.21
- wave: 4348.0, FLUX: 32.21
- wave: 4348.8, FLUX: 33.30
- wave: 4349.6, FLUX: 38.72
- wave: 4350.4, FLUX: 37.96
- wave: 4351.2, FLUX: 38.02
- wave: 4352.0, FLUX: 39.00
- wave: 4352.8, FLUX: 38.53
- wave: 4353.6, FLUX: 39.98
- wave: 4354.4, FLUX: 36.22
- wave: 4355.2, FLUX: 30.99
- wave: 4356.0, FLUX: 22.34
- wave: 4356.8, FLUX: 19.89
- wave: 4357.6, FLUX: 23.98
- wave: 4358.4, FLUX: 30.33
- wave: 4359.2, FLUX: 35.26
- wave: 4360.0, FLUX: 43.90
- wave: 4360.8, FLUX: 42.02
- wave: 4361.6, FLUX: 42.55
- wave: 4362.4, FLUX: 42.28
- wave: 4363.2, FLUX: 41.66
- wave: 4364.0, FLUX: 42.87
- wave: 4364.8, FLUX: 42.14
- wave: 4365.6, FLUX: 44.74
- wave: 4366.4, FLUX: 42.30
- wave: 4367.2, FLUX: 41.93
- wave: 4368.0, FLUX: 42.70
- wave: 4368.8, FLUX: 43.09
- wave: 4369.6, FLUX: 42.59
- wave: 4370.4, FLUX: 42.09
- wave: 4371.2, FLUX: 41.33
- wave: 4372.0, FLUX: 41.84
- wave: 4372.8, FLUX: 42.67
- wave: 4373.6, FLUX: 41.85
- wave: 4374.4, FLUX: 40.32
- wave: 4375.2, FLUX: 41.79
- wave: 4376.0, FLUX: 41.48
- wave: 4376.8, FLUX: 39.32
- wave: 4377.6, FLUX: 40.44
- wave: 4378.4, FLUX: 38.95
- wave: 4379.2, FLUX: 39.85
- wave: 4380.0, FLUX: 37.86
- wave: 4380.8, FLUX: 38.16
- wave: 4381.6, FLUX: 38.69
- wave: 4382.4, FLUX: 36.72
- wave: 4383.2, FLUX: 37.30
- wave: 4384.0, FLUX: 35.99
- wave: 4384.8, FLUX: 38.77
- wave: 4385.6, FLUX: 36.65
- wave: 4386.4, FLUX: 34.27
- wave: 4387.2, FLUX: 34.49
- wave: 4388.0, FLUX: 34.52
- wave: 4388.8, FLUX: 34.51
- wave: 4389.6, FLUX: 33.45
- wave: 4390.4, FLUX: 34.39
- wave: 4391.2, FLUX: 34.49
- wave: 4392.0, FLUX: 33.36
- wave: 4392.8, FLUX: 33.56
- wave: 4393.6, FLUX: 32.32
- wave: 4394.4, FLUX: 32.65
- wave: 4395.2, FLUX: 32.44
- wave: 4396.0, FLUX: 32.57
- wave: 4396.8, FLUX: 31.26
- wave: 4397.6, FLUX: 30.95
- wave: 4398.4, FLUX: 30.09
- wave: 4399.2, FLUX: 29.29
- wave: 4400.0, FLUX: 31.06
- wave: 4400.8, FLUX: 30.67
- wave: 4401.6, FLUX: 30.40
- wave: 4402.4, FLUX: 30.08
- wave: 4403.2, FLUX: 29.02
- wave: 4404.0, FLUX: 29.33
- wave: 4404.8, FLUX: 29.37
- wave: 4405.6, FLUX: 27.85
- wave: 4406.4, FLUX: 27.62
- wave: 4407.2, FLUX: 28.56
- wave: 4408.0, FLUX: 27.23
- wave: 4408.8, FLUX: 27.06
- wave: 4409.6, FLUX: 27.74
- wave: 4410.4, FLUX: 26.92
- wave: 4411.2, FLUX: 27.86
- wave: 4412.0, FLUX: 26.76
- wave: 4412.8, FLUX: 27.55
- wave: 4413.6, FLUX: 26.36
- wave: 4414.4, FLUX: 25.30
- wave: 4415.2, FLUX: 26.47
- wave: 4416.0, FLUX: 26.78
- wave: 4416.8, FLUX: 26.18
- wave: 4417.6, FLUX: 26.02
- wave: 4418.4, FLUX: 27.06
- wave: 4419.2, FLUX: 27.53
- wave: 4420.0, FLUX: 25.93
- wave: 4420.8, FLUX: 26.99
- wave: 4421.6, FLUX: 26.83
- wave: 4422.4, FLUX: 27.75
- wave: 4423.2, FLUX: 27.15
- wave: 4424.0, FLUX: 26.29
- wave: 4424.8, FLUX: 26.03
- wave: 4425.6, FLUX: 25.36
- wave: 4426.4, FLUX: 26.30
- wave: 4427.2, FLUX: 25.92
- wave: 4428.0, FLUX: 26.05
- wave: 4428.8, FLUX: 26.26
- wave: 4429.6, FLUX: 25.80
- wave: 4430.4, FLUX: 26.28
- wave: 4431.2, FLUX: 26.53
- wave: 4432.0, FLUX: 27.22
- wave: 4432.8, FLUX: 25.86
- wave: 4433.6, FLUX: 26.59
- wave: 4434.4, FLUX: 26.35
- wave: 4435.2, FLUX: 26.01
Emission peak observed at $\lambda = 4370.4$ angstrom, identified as Lyman alpha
